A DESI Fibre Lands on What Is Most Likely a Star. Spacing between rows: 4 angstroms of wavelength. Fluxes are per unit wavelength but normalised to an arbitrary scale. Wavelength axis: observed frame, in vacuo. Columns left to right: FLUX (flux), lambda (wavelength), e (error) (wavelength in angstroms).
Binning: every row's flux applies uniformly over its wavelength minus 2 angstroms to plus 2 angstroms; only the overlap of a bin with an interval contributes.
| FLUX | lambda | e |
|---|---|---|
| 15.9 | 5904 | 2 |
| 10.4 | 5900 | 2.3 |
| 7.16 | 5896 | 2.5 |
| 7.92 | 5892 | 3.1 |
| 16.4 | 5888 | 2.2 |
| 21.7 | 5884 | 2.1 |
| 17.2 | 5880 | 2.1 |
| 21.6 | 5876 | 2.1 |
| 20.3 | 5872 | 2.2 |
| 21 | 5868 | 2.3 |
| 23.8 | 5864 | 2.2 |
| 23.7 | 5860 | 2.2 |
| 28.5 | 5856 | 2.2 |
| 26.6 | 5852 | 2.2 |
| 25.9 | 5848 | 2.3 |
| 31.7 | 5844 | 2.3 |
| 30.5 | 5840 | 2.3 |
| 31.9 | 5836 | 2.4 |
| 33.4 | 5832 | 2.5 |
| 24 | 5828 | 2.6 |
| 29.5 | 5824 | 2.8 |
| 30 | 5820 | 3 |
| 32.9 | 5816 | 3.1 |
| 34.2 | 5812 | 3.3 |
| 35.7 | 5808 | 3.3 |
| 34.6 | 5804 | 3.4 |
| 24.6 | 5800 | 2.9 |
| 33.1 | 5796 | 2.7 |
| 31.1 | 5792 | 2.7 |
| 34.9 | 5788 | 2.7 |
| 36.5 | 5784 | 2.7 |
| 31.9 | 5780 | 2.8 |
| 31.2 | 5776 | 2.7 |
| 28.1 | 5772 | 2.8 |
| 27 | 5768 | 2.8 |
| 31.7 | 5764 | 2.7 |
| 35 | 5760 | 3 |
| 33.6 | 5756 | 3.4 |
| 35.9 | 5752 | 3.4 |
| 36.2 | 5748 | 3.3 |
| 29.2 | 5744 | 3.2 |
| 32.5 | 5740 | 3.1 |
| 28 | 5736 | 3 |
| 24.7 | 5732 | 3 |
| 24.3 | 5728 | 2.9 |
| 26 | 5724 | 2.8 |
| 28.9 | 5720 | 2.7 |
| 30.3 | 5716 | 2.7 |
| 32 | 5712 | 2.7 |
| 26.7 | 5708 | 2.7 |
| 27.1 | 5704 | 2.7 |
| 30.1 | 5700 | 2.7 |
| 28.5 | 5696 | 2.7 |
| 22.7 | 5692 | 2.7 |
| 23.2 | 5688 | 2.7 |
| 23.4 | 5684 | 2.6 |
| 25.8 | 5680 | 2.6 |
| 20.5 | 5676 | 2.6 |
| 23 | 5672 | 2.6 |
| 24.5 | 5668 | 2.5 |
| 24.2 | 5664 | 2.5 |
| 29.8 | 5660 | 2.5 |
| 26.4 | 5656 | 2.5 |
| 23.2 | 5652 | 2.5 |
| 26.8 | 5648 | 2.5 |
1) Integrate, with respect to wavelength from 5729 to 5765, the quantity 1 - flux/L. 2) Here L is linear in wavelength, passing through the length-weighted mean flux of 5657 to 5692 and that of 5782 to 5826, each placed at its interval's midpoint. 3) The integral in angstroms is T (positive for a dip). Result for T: -3.44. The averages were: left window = 24.3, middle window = 31.7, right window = 32.5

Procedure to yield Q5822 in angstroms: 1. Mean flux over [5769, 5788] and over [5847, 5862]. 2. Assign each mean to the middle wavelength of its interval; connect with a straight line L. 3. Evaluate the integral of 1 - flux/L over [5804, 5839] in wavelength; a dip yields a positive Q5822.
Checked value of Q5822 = -3.5 angstroms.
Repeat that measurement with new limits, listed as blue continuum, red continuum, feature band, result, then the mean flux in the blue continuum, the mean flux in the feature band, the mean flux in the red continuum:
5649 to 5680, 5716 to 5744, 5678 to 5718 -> -1.08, 24.7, 27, 27.7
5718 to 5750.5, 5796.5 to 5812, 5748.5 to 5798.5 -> -3.08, 28.8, 32.5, 32.1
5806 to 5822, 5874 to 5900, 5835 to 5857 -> -3.41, 33.2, 29.1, 15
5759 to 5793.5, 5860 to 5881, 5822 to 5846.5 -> -4.68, 31.9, 30.1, 21.2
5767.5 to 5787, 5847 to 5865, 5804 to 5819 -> -2.60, 31.4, 34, 25.8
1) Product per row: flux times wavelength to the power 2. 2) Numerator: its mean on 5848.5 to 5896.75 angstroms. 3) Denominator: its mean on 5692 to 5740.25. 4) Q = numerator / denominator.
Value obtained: 0.76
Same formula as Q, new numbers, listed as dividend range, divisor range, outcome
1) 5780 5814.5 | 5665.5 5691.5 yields 1.47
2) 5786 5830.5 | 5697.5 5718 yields 1.11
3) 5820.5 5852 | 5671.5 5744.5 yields 1.15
